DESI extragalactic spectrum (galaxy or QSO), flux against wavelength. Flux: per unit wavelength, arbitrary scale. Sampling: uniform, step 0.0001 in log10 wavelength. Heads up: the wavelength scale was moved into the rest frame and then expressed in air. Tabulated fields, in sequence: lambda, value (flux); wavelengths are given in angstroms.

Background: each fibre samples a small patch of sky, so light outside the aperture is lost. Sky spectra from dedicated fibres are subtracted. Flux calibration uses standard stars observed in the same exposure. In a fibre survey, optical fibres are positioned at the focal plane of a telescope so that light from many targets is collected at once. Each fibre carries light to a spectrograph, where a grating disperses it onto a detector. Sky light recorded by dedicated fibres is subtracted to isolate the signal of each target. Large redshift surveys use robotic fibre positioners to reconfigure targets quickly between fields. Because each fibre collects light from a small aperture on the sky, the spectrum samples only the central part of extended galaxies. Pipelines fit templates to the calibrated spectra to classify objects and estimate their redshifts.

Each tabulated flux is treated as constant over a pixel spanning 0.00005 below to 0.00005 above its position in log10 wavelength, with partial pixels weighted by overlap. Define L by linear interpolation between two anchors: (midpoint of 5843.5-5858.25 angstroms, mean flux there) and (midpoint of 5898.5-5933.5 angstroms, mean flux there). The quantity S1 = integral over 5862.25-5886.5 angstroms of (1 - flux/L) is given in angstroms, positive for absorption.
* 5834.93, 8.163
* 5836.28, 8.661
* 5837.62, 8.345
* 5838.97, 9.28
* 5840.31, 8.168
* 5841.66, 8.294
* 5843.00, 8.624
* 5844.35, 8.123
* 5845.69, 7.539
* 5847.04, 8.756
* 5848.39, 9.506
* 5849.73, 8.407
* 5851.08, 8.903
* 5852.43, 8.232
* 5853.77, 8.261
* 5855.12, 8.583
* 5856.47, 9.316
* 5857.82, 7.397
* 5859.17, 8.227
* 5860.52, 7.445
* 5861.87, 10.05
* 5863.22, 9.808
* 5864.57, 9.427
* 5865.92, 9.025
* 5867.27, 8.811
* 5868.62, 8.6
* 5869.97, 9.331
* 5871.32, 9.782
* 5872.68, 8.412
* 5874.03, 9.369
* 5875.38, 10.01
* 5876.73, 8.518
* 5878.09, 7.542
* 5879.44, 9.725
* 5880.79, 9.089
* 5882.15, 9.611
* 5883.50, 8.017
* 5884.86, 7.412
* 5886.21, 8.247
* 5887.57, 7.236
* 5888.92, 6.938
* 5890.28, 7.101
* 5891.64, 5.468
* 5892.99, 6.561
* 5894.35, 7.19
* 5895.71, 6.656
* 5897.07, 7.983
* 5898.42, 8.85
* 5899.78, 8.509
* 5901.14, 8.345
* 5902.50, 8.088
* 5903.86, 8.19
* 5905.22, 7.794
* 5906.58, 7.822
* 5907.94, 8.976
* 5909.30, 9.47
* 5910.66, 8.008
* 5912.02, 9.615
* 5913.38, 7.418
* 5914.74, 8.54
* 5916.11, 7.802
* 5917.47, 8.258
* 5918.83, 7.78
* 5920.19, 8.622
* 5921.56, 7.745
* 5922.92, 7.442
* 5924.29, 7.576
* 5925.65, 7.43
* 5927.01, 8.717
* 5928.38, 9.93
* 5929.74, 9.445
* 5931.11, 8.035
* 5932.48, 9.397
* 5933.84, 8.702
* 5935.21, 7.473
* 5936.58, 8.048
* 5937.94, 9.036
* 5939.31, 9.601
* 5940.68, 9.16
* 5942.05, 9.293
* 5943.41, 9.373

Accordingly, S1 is -1.5 angstroms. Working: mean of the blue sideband 8.48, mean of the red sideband 8.37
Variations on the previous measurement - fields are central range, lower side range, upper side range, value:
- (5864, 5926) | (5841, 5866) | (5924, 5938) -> 2.52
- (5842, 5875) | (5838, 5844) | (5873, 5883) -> 0.19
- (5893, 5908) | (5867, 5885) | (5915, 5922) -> 0.88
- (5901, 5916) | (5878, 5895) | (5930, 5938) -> -0.58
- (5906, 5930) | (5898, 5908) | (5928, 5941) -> 0.54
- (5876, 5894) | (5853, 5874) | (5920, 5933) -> 1.86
